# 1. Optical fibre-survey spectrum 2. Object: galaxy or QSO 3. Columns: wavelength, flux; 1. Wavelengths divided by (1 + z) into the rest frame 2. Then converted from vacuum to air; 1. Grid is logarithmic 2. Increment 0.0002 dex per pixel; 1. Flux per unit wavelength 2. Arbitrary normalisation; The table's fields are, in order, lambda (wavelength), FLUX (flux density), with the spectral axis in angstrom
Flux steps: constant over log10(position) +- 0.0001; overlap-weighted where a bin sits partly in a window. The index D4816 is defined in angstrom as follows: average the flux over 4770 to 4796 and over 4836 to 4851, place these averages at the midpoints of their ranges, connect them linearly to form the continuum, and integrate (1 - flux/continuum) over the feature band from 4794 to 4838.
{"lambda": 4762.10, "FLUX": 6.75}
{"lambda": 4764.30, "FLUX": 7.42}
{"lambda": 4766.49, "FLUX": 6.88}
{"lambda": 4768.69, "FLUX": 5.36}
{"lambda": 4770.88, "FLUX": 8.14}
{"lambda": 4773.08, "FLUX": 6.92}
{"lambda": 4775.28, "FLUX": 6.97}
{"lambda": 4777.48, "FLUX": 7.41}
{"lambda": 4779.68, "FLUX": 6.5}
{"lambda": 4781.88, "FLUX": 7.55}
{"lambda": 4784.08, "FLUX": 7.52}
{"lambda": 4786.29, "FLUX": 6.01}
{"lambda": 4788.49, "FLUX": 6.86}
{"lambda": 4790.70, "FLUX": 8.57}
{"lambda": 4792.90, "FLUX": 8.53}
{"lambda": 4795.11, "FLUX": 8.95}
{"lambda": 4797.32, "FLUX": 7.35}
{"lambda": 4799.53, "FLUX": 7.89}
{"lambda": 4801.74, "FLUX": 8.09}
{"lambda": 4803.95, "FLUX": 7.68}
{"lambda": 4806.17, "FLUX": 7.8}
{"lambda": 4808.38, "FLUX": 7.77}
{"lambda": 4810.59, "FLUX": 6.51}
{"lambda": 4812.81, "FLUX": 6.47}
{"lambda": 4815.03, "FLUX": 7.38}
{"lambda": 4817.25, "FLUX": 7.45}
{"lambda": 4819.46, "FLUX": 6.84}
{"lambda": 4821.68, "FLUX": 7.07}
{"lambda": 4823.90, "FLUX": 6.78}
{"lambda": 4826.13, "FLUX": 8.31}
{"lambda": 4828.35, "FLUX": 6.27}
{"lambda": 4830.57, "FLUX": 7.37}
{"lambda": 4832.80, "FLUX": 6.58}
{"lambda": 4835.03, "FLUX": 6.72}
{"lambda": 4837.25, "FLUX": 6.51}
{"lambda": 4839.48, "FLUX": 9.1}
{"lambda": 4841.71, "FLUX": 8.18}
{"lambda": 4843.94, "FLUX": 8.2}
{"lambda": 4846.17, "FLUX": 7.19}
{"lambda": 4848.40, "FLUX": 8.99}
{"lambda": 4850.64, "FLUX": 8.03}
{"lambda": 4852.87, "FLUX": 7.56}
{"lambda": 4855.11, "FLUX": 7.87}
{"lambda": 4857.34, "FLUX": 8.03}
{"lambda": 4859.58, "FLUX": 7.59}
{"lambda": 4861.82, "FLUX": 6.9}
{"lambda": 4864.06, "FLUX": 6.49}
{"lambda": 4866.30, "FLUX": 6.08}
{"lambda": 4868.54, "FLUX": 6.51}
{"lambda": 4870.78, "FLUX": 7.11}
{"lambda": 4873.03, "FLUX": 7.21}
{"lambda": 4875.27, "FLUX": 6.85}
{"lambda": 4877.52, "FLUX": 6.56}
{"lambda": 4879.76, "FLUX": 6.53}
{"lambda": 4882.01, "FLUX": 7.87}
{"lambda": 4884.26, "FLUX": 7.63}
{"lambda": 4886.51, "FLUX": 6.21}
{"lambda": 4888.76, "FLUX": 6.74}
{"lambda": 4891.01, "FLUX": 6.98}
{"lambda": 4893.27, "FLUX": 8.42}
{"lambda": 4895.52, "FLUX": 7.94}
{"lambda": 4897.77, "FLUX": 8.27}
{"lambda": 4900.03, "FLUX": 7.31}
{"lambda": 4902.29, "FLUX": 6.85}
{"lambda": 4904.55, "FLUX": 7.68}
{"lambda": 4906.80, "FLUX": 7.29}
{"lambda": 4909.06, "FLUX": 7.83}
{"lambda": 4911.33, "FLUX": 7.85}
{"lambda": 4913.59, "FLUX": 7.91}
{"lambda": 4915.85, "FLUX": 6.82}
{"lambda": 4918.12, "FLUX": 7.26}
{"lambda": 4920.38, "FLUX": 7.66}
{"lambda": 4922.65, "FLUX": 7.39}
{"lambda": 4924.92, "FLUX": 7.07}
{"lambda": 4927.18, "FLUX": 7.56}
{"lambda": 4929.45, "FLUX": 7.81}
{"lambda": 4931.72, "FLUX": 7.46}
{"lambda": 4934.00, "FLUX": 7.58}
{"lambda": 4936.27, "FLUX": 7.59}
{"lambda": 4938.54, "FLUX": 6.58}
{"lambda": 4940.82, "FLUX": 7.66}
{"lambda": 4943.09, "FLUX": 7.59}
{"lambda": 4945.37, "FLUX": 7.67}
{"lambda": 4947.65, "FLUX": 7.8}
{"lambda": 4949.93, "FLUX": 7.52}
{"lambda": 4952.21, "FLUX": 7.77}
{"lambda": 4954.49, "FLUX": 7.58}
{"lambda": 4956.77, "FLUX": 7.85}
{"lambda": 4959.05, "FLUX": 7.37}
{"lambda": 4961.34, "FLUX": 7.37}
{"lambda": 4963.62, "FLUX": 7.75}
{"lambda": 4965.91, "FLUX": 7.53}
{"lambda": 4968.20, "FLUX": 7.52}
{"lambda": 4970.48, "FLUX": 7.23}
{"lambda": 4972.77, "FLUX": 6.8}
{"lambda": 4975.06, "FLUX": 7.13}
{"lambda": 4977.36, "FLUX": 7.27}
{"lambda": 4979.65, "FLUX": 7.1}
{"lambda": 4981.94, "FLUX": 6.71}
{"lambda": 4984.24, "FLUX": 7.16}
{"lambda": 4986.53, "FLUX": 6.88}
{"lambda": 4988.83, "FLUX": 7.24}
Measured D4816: 2.7 angstrom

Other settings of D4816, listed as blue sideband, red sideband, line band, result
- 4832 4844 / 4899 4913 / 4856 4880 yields 1.9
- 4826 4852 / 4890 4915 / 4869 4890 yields 1.9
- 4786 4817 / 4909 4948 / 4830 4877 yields 1.1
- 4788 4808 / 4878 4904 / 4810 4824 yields 1.6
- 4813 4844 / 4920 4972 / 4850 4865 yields -0.3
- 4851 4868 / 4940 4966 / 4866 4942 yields 1.1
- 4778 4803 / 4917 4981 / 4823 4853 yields 0.0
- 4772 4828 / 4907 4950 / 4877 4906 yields 0.6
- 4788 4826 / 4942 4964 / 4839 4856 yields -1.2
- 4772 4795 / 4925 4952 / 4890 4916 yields -0.5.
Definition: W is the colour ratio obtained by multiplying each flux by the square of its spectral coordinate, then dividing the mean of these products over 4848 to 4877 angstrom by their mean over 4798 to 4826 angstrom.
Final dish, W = 1.0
